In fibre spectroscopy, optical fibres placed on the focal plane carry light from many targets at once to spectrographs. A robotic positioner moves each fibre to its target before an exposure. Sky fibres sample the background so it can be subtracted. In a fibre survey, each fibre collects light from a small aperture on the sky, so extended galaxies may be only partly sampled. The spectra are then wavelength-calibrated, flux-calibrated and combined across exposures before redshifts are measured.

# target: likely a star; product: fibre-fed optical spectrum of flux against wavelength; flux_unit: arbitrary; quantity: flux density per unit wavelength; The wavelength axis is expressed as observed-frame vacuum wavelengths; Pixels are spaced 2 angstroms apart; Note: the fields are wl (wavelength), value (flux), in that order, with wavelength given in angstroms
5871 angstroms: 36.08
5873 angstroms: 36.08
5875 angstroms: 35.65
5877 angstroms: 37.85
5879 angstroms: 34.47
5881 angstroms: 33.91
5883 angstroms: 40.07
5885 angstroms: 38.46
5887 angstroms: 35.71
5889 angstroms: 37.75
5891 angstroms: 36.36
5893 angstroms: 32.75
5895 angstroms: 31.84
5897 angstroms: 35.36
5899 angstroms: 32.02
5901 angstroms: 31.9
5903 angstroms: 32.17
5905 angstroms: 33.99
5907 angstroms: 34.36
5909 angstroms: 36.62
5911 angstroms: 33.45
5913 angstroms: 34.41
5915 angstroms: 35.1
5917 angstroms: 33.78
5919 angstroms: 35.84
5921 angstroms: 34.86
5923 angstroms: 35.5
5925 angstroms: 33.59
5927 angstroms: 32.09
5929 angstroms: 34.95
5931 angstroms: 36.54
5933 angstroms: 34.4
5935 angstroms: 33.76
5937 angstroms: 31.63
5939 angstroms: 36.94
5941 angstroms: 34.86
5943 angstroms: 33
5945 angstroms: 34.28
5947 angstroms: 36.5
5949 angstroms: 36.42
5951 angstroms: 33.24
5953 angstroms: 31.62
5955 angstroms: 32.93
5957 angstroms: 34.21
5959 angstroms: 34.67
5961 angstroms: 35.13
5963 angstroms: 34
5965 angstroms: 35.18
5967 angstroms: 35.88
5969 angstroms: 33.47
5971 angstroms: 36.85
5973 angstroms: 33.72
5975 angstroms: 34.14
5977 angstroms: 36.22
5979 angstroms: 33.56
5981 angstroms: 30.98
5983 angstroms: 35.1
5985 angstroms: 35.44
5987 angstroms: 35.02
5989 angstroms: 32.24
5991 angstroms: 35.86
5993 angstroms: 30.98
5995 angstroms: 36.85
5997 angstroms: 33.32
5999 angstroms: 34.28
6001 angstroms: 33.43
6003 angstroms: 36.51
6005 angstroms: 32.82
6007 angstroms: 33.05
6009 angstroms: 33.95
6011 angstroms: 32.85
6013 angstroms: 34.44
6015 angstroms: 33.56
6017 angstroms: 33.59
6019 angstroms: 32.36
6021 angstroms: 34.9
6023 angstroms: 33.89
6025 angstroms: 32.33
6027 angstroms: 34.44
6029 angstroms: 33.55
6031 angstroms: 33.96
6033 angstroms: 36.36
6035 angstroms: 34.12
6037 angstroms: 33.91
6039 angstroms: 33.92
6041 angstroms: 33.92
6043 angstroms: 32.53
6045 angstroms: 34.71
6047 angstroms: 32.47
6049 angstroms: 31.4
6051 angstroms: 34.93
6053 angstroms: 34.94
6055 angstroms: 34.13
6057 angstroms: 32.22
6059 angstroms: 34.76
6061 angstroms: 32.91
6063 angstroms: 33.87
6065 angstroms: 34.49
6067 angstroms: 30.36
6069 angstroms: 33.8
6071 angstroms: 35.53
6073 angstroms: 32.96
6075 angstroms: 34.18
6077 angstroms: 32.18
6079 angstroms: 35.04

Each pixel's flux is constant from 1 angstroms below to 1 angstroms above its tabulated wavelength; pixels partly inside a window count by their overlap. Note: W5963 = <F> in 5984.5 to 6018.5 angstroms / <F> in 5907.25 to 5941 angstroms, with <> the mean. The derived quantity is 1.0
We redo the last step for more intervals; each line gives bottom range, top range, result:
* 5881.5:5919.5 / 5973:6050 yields 0.97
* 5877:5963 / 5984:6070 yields 0.98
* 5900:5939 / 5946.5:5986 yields 1.01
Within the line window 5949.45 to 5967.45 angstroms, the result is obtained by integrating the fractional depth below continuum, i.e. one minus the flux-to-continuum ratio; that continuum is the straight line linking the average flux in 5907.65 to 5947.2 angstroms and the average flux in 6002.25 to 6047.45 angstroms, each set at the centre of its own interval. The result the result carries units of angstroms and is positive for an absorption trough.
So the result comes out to 0.11 angstroms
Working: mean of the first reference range 34.6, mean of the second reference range 33.8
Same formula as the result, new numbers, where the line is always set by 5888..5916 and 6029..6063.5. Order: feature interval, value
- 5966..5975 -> -0.24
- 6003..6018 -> 0.10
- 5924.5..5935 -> -0.06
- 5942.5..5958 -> -0.01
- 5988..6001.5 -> 0.03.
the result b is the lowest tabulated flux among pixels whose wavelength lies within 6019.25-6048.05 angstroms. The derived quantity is 32.33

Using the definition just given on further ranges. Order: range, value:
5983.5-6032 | 30.98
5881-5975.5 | 31.62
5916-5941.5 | 31.63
